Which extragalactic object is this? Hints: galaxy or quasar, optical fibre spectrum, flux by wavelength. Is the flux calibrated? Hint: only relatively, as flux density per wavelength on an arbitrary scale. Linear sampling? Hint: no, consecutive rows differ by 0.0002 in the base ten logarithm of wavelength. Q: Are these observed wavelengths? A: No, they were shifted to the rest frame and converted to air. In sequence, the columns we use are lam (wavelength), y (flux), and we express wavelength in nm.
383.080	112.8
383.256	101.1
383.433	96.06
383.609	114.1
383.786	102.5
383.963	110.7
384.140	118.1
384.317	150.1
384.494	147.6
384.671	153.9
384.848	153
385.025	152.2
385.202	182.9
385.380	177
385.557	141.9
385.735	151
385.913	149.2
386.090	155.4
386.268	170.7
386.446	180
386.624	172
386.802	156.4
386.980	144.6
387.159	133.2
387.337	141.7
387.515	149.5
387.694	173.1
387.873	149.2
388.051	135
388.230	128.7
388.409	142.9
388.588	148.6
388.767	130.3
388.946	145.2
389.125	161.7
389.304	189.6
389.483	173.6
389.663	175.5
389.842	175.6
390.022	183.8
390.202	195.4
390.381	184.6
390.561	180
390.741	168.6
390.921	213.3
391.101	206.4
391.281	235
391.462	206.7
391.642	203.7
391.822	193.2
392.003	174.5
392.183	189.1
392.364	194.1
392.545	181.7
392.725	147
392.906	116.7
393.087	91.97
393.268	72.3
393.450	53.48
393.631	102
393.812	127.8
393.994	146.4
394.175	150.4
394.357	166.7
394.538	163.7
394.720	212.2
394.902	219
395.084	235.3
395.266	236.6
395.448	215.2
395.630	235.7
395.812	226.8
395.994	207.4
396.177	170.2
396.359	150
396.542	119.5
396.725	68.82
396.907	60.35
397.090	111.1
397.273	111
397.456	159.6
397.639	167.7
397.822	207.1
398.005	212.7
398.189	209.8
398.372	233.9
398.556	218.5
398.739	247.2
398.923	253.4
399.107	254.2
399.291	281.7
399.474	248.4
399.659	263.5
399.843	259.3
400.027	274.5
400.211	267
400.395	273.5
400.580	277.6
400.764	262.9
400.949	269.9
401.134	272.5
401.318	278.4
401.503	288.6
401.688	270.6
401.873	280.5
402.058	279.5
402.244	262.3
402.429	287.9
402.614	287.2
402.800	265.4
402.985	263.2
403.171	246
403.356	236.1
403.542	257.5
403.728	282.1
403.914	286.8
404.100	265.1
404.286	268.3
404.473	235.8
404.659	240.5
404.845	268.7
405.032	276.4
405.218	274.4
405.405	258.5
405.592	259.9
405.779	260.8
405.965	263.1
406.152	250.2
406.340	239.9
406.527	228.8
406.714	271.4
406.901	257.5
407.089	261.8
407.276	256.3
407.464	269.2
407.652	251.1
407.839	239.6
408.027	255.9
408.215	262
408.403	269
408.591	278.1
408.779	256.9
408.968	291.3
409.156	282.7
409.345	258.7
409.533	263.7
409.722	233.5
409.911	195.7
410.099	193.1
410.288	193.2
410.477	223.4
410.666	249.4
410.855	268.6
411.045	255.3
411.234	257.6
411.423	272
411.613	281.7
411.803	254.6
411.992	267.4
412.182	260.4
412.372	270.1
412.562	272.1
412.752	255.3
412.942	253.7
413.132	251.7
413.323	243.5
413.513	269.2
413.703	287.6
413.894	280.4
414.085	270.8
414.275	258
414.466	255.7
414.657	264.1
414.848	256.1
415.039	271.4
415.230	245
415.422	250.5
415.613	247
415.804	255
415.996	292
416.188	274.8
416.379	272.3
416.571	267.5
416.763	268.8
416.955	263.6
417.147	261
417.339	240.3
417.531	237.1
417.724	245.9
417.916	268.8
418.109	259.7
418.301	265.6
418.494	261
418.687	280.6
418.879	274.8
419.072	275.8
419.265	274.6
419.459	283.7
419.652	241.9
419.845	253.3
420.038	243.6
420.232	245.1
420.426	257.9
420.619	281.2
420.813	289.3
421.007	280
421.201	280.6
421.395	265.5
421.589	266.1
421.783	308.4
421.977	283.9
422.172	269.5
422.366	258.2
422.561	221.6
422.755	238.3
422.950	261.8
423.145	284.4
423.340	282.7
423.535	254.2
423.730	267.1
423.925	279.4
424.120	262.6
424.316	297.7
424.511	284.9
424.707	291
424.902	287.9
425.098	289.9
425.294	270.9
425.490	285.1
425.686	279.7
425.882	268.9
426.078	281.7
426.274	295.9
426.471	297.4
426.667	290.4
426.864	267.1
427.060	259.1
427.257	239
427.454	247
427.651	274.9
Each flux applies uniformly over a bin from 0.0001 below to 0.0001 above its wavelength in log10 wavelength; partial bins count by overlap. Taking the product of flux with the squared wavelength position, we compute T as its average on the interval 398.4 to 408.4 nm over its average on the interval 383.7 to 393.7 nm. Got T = 1.79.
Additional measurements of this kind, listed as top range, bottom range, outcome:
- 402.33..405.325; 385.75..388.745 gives 1.91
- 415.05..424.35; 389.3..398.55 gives 1.76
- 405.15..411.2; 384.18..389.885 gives 1.80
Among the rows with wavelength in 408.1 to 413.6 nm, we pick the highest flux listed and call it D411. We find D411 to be 291.3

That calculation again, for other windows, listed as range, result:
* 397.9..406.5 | 288.6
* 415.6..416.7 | 292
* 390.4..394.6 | 235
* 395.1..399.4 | 281.7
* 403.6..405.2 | 286.8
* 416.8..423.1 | 308.4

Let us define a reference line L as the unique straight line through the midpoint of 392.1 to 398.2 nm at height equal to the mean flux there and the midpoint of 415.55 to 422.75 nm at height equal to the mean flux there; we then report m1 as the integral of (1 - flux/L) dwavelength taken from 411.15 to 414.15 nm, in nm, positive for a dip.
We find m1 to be -0.37 nm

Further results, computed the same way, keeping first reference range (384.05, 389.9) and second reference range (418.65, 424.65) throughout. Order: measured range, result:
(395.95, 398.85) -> 0.36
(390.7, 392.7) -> -0.30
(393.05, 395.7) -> 0.25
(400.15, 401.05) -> -0.32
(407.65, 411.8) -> -0.39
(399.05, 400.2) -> -0.40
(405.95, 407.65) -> -0.27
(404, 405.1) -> -0.24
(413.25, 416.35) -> -0.22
